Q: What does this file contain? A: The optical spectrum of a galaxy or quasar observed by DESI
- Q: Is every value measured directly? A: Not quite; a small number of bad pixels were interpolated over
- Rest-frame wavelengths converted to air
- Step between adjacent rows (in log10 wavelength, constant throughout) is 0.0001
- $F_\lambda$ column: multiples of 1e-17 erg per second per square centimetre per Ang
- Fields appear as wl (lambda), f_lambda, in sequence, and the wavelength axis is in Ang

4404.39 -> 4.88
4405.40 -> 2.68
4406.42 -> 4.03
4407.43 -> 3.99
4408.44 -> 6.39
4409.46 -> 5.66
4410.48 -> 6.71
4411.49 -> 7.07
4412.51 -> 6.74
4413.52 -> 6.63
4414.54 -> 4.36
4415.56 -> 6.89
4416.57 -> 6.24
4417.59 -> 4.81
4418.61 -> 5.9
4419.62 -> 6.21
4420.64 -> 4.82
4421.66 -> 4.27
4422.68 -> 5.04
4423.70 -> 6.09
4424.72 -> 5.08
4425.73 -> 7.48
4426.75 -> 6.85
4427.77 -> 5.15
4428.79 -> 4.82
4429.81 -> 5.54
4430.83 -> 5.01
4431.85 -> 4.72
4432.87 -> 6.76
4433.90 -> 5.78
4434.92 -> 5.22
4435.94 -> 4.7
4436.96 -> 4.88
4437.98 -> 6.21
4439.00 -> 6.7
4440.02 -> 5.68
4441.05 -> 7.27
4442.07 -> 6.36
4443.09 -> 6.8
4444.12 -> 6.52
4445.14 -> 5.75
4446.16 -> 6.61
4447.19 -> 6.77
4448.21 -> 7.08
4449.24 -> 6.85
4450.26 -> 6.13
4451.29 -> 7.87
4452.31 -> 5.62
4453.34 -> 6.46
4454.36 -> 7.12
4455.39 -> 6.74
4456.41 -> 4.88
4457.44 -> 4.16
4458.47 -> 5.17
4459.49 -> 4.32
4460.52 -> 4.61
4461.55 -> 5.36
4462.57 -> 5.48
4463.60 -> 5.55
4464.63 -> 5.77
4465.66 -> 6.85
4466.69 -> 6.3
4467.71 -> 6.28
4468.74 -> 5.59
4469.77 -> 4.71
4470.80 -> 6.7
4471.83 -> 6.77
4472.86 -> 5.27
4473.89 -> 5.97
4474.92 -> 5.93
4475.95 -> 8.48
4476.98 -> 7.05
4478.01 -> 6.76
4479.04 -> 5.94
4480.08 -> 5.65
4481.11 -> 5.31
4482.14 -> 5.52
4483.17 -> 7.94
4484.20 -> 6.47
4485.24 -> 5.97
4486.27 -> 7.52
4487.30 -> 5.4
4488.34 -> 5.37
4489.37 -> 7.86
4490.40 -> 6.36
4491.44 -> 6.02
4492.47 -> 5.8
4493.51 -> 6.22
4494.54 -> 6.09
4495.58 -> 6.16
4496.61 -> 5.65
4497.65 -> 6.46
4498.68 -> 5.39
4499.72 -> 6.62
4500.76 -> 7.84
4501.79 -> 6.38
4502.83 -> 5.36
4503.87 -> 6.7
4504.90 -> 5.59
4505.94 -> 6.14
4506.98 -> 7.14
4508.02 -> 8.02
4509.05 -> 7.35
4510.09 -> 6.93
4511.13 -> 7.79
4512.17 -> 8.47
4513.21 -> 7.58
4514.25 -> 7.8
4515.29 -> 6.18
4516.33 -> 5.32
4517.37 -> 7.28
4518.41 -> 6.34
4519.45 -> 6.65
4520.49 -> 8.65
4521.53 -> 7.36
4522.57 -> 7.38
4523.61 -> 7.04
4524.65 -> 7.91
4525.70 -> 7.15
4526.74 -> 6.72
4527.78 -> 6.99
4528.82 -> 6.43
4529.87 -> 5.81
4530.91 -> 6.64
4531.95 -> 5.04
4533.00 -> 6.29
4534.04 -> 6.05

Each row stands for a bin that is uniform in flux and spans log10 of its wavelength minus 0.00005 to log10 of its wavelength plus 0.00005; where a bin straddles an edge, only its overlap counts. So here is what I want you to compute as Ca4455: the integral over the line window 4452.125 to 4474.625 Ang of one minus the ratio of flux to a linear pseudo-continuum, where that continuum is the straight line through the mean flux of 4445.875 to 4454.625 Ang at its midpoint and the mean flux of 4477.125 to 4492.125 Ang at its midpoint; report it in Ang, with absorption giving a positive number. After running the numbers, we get 2.88 Ang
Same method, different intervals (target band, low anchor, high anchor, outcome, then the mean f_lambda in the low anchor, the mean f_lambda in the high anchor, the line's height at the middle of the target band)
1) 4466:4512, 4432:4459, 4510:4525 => 2.8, 6.14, 7.25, 6.81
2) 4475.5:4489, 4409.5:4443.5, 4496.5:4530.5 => 0.2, 5.84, 6.88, 6.5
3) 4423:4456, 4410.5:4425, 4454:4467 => -2.9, 5.77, 5.53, 5.65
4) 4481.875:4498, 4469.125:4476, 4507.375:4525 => 0.6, 6.1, 7.29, 6.57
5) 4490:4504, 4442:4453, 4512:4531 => 1.4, 6.58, 7.02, 6.87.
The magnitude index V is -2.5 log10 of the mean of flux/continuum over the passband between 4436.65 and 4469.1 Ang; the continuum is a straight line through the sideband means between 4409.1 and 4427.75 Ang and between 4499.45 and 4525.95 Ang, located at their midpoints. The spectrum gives 0.05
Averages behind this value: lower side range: 5.92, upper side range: 7.04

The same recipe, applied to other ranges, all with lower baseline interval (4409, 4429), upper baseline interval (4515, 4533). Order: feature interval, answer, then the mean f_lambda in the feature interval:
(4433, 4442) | 0.027 mag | 5.87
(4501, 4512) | -0.036 mag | 6.83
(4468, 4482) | 0.033 mag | 6.15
